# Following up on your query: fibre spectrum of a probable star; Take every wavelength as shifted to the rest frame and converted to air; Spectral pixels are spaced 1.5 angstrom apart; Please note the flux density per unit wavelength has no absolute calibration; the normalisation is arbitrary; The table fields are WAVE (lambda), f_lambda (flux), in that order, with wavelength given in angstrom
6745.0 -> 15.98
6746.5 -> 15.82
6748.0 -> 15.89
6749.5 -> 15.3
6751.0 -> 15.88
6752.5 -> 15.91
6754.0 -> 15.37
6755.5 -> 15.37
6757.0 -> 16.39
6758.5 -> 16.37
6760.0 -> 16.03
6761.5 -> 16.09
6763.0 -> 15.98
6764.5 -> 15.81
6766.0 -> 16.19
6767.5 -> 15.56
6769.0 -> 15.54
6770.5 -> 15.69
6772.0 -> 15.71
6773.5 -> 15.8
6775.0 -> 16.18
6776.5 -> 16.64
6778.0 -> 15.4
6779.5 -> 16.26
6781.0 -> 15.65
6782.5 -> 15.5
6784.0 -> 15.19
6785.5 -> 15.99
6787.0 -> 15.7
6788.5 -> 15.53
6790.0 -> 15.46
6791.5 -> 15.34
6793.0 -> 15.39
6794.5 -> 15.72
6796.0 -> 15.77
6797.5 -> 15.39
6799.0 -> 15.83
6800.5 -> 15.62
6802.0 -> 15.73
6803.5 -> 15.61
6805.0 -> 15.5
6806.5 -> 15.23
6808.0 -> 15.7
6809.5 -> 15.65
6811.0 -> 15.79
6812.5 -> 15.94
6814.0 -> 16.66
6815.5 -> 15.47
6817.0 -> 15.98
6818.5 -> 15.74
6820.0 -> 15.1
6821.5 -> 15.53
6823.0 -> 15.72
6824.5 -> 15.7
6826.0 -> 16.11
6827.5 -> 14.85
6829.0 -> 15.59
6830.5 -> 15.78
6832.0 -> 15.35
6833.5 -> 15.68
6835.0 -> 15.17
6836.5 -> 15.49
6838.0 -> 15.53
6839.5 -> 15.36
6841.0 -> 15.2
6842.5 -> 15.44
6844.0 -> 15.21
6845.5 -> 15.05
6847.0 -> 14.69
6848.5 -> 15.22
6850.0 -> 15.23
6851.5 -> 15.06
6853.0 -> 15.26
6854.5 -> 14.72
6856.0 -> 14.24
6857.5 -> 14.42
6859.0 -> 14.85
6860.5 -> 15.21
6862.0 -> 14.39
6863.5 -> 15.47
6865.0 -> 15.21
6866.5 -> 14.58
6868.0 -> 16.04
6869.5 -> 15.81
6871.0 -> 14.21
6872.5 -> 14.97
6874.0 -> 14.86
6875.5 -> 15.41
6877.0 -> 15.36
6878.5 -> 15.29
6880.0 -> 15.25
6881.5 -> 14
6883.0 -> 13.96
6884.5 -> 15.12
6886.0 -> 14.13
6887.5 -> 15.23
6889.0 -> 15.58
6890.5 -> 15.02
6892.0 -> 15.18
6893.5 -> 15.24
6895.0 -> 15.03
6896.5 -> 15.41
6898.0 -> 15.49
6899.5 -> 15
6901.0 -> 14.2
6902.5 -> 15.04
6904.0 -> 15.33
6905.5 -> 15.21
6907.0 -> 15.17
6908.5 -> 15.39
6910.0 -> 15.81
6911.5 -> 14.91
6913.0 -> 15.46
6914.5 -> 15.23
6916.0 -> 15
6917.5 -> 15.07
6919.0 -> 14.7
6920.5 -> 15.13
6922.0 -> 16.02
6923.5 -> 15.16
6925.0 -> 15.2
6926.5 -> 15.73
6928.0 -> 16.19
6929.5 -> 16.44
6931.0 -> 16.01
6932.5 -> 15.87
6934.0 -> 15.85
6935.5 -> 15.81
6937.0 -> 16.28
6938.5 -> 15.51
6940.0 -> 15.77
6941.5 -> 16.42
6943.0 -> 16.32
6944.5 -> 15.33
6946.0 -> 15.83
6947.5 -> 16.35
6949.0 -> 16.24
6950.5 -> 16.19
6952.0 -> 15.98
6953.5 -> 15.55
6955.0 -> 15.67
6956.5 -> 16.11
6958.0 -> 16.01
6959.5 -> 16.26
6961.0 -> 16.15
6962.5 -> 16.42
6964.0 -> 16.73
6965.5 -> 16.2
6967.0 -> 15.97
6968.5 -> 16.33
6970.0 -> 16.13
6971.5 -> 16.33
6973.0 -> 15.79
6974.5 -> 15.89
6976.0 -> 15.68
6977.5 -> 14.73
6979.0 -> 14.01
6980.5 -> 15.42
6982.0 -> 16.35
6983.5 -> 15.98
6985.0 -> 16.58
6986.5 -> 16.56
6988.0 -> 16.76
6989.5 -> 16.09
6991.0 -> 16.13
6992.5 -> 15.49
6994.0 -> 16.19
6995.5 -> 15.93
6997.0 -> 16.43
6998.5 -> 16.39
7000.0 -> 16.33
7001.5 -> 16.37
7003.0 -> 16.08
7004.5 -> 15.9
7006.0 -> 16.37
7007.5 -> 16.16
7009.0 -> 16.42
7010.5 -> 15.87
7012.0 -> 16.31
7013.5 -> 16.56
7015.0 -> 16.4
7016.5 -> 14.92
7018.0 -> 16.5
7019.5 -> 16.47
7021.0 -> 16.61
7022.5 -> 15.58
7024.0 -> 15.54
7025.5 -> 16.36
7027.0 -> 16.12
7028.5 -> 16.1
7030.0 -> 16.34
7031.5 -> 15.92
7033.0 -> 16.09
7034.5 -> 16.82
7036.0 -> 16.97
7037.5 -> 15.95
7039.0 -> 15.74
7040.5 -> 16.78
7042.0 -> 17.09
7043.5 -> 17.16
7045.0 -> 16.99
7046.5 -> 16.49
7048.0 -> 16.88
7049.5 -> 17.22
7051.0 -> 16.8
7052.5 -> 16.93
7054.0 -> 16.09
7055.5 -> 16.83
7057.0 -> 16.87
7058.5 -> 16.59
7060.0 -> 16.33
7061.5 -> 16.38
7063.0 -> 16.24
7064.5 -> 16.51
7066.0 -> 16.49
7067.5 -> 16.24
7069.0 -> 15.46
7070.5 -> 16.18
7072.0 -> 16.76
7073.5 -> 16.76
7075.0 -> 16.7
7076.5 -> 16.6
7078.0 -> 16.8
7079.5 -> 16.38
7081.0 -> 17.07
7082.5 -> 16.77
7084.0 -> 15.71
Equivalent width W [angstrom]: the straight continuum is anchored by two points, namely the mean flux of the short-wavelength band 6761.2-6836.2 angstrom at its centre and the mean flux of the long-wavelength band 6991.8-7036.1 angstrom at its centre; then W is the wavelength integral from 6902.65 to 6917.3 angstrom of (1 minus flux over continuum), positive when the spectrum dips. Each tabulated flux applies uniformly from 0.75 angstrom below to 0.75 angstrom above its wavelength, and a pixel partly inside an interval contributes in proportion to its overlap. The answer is 0.6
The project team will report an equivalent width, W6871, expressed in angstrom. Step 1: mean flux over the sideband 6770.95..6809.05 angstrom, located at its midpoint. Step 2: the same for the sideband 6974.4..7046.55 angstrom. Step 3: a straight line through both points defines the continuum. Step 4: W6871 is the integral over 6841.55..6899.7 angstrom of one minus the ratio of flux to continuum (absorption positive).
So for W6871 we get 3.0 angstrom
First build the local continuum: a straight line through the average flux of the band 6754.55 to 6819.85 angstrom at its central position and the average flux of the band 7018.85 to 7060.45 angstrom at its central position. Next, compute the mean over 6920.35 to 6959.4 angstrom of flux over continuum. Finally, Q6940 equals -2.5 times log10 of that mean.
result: 0.020 mag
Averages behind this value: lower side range 15.8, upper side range 16.5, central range 15.9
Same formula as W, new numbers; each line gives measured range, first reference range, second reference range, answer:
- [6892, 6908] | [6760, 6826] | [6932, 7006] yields 0.8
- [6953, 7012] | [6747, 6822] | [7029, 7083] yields 1.0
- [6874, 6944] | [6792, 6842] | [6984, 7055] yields 2.6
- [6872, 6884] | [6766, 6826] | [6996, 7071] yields 0.8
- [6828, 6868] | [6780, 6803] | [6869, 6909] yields 0.3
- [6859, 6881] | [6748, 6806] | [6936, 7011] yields 1.1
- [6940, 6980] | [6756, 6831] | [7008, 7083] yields 0.6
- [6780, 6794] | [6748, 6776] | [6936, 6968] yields 0.3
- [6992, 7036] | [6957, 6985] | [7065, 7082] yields 0.0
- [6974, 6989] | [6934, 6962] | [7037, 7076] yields 0.3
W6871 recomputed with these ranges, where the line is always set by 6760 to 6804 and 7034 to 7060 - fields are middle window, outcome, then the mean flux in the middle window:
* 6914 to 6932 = 0.84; 15.5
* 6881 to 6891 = 0.86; 14.7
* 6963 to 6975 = 0.17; 16.2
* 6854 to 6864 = 0.80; 14.7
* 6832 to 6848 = 0.67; 15.3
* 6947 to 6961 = 0.28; 16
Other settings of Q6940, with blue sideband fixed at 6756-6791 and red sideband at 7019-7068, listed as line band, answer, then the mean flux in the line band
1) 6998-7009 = 0.01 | 16.2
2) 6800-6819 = 0.01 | 15.7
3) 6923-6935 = 0.03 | 15.8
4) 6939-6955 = 0.02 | 16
